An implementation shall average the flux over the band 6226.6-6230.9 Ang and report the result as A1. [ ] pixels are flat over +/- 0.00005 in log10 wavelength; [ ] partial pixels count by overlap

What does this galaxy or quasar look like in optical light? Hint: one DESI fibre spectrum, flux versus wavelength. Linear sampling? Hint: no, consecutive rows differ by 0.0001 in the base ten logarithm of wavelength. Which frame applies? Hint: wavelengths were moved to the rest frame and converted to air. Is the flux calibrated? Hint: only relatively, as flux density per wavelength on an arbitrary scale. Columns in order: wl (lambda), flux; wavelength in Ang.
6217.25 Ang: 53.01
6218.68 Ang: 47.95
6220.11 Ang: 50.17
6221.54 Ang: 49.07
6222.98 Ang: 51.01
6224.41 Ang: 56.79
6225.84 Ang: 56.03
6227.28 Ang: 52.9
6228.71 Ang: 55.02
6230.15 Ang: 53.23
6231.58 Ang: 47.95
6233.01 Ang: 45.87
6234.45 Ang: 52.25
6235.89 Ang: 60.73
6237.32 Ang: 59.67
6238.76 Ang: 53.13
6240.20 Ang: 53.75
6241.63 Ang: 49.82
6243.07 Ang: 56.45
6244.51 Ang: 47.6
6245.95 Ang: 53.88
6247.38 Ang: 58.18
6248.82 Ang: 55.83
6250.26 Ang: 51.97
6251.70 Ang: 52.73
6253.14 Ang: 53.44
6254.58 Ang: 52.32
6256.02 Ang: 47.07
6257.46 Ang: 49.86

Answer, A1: 53.7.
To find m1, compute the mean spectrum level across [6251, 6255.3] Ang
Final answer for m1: 52.8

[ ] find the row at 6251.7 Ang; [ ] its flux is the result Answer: 52.73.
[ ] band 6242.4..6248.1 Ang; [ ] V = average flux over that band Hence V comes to 54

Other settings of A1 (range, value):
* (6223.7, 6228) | 55.3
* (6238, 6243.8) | 53.3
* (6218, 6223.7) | 49.6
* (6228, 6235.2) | 50.9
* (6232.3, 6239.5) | 54.3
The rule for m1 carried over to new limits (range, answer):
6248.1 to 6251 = 53.8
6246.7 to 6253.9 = 54.4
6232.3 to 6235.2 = 49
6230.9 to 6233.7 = 47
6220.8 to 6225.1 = 52.2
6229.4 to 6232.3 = 50.7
